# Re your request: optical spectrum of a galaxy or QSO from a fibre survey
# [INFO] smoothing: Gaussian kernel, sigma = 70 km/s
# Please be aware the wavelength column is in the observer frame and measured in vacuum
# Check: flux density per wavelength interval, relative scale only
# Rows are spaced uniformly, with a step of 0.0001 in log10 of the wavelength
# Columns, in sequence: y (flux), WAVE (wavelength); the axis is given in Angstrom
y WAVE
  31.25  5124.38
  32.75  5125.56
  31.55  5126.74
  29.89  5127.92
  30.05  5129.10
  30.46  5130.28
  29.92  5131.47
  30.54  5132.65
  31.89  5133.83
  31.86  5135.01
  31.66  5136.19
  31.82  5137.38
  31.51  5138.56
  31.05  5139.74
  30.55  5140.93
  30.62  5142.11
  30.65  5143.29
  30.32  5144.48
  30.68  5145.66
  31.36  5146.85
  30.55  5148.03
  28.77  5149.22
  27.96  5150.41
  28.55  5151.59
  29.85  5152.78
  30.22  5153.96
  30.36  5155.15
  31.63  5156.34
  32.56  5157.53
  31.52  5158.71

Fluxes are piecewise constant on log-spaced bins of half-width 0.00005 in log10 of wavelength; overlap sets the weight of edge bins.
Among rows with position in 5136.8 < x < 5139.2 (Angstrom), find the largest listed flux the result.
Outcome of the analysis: 31.82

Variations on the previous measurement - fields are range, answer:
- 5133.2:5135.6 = 31.89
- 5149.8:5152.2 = 28.55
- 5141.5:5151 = 31.36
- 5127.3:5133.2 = 30.54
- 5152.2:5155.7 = 30.36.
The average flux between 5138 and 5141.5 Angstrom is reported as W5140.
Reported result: 31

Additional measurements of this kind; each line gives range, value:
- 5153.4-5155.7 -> 30.2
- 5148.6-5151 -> 28.3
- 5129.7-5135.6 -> 30.9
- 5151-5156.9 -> 30.1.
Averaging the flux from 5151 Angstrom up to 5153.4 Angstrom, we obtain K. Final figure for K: 29.3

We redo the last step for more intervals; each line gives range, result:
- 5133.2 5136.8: 31.8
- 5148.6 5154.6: 29.1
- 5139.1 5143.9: 30.7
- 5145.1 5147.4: 31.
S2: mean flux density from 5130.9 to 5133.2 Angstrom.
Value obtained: 30.2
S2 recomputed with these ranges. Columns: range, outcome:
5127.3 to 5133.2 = 30.2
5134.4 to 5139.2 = 31.7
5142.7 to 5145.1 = 30.5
